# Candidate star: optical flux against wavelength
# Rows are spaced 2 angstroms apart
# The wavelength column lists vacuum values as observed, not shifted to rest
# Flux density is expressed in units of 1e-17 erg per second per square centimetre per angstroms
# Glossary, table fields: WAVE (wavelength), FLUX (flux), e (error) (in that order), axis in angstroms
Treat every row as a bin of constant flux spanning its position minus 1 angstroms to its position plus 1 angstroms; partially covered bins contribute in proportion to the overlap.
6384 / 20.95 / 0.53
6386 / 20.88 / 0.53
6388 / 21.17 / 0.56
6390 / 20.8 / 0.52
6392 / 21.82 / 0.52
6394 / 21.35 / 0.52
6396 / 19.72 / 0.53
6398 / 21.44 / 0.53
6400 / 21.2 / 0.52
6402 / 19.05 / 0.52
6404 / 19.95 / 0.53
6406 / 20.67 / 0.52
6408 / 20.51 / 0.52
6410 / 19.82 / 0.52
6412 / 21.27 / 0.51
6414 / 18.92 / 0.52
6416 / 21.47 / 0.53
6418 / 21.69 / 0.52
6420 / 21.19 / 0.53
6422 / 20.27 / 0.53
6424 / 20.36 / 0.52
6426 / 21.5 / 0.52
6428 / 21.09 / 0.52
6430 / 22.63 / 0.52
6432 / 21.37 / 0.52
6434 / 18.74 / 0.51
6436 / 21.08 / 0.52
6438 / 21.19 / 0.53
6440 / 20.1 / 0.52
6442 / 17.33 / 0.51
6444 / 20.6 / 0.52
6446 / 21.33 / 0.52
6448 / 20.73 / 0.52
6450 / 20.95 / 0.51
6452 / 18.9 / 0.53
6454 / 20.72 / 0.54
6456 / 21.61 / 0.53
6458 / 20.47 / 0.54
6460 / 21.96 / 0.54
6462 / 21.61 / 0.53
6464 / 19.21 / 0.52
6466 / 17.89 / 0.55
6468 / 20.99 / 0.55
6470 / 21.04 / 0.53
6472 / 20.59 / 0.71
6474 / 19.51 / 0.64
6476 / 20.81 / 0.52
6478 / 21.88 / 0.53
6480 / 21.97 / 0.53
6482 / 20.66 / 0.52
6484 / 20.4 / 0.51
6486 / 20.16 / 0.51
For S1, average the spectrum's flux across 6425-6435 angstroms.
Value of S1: 21.1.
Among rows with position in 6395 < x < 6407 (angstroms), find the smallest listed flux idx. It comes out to 19.05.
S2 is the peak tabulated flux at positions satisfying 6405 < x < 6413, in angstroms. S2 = 21.27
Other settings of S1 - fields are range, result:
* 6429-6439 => 21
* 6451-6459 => 20.4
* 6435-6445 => 20.1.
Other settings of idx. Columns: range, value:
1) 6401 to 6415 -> 18.92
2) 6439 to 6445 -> 17.33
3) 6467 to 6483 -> 19.51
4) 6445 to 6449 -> 20.73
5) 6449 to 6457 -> 18.9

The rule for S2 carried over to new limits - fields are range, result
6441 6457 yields 21.61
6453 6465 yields 21.96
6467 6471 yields 21.04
